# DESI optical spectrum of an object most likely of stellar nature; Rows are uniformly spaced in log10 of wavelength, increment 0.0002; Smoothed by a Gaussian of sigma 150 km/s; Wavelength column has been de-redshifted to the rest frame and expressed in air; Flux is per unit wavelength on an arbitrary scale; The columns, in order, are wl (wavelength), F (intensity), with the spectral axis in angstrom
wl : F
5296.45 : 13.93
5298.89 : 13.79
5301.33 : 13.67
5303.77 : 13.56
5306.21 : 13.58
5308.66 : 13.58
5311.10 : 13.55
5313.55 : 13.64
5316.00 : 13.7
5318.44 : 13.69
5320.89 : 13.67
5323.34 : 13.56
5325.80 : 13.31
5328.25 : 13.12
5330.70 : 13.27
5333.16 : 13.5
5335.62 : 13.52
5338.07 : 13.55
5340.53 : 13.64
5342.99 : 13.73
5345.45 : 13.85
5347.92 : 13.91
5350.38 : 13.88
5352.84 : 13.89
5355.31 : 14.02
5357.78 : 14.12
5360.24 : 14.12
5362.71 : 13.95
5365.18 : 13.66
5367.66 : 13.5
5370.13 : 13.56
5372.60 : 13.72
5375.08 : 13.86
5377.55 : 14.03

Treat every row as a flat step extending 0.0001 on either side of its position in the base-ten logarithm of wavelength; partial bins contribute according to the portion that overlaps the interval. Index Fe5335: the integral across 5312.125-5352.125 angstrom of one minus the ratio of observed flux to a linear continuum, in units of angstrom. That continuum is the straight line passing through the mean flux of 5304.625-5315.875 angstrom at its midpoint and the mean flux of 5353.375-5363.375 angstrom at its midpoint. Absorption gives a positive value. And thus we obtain 0.58 angstrom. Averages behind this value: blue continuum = 13.6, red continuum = 14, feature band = 13.6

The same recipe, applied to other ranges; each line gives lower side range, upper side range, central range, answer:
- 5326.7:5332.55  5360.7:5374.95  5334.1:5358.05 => -0.6 angstrom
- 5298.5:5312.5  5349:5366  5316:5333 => 0.3 angstrom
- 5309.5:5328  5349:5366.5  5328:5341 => 0.3 angstrom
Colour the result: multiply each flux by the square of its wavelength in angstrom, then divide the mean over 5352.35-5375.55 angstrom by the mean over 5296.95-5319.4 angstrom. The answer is 1.03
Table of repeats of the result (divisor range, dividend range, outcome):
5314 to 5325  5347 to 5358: 1.04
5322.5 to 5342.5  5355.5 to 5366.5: 1.05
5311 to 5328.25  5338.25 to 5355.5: 1.03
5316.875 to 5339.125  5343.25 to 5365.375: 1.04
